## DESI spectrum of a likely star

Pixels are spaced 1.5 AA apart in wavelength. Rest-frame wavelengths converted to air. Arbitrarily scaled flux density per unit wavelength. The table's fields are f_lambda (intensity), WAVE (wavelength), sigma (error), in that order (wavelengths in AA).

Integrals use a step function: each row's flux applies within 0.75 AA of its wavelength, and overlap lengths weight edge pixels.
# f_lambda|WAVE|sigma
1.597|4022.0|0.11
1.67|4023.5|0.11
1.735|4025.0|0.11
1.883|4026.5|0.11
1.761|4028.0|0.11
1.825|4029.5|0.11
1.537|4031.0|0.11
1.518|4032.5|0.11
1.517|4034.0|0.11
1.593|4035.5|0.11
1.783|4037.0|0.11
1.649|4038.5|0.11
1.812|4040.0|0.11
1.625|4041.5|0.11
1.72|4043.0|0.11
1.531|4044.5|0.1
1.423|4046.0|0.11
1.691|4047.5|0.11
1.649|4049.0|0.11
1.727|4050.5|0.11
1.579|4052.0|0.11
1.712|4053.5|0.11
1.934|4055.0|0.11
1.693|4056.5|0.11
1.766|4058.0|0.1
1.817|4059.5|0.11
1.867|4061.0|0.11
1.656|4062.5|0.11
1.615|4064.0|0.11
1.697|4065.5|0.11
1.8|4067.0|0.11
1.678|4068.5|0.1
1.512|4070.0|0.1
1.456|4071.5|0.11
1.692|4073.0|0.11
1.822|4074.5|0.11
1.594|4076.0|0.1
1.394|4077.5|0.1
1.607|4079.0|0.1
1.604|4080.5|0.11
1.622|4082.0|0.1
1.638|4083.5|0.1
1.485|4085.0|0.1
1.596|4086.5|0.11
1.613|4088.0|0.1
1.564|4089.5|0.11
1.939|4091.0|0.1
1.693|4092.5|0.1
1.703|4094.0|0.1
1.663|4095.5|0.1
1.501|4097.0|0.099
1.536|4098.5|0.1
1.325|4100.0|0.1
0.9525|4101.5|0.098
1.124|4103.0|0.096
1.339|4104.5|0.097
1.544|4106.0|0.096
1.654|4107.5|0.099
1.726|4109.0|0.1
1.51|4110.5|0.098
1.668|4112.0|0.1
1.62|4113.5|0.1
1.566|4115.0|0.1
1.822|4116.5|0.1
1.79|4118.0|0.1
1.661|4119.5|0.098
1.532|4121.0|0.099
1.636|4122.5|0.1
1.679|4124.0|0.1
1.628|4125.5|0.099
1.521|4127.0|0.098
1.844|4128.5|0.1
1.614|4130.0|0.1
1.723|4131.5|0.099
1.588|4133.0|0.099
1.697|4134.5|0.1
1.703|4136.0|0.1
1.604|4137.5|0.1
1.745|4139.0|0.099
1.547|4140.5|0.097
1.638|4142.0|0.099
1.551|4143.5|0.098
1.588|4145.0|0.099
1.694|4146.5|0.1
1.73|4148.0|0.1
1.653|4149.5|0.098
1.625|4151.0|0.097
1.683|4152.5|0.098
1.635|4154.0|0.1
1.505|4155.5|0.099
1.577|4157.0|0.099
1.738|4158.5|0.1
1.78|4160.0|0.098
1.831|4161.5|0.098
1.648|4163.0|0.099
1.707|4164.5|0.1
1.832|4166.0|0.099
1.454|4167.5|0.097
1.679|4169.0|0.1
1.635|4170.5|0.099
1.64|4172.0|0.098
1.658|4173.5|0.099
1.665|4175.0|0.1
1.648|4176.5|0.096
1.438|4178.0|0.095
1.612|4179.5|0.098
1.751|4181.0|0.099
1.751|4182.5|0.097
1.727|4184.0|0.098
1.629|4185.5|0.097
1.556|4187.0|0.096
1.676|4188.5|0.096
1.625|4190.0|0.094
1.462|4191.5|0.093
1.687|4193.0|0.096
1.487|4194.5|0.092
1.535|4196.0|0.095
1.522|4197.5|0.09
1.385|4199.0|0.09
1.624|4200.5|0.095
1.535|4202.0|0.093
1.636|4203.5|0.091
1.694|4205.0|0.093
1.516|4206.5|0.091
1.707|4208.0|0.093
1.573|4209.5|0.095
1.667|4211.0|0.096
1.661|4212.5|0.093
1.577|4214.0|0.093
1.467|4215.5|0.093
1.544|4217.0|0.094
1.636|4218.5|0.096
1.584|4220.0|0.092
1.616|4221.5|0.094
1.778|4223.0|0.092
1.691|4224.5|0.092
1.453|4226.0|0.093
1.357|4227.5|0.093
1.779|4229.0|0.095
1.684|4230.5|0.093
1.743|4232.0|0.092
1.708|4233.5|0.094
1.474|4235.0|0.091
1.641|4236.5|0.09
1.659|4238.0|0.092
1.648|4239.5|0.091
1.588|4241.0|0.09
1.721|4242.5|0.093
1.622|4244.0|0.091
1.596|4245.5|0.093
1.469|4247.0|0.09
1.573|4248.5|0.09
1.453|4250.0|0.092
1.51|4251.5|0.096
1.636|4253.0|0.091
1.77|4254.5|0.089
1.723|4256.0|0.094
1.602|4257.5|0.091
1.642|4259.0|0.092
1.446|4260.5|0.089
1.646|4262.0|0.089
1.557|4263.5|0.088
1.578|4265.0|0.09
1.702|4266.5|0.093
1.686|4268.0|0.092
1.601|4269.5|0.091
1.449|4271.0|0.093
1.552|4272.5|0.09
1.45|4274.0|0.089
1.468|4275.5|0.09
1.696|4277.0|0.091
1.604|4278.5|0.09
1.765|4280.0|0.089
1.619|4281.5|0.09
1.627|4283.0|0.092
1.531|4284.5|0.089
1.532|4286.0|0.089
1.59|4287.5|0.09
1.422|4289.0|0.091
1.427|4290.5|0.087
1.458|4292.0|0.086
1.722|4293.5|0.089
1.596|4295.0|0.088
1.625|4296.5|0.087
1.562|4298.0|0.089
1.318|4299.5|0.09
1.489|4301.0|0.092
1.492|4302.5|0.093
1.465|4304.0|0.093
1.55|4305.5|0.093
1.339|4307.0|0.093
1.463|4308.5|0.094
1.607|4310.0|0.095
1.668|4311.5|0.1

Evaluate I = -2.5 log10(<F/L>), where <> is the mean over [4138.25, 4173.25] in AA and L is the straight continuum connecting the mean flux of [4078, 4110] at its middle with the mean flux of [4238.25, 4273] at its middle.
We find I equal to -0.062 mag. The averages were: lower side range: 1.54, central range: 1.66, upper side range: 1.6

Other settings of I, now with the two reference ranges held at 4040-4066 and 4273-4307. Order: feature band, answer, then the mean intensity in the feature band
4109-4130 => 0.00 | 1.65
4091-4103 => 0.12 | 1.49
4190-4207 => 0.03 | 1.56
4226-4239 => -0.03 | 1.62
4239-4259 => -0.03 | 1.61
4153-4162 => -0.03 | 1.67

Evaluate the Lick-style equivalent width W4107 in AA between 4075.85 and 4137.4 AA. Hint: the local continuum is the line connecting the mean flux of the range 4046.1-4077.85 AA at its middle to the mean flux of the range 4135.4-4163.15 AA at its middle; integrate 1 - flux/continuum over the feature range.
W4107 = 2.9 AA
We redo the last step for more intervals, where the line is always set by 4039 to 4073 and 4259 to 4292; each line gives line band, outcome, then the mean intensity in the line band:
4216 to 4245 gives -0.6 AA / 1.63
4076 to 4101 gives 1.2 AA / 1.59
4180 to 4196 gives -0.2 AA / 1.63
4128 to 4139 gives -0.3 AA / 1.68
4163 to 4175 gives -0.3 AA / 1.66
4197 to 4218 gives 0.3 AA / 1.58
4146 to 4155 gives -0.2 AA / 1.66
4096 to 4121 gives 2.0 AA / 1.52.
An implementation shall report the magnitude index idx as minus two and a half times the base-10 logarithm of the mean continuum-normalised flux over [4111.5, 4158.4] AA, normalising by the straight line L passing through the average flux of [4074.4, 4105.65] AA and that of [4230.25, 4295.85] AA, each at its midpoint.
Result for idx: -0.07 mag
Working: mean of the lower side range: 1.53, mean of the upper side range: 1.59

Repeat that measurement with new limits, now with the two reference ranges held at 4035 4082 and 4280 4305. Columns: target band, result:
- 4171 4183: -0.03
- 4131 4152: -0.02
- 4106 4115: 0.01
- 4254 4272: -0.04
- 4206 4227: -0.02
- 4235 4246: -0.04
